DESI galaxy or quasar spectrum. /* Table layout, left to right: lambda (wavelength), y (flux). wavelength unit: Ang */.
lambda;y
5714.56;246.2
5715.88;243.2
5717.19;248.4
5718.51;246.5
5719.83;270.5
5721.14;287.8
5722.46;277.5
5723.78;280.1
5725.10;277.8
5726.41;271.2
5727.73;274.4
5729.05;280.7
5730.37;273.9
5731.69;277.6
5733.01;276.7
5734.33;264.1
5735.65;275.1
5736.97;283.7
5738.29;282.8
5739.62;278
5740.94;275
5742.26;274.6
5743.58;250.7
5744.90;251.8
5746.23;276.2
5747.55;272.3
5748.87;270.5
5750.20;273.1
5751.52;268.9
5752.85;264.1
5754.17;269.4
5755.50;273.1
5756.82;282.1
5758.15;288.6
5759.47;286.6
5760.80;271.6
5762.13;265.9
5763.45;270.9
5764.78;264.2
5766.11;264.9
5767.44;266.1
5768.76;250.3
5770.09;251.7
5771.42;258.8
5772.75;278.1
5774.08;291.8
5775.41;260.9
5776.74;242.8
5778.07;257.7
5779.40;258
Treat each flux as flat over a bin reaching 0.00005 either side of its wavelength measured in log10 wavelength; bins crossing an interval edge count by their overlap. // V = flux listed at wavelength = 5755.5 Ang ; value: 273.1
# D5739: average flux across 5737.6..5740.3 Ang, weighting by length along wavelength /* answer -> 280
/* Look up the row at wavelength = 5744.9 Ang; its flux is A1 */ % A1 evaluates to 251.8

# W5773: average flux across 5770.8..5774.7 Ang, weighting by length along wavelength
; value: 276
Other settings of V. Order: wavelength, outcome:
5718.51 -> 246.5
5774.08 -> 291.8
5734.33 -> 264.1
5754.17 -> 269.4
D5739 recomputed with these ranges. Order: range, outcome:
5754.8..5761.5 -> 280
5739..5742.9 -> 276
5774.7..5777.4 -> 252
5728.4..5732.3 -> 277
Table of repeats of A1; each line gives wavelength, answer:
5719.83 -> 270.5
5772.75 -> 278.1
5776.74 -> 242.8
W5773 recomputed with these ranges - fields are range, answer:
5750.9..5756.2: 269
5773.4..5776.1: 276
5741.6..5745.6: 259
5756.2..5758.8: 285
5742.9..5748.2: 263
